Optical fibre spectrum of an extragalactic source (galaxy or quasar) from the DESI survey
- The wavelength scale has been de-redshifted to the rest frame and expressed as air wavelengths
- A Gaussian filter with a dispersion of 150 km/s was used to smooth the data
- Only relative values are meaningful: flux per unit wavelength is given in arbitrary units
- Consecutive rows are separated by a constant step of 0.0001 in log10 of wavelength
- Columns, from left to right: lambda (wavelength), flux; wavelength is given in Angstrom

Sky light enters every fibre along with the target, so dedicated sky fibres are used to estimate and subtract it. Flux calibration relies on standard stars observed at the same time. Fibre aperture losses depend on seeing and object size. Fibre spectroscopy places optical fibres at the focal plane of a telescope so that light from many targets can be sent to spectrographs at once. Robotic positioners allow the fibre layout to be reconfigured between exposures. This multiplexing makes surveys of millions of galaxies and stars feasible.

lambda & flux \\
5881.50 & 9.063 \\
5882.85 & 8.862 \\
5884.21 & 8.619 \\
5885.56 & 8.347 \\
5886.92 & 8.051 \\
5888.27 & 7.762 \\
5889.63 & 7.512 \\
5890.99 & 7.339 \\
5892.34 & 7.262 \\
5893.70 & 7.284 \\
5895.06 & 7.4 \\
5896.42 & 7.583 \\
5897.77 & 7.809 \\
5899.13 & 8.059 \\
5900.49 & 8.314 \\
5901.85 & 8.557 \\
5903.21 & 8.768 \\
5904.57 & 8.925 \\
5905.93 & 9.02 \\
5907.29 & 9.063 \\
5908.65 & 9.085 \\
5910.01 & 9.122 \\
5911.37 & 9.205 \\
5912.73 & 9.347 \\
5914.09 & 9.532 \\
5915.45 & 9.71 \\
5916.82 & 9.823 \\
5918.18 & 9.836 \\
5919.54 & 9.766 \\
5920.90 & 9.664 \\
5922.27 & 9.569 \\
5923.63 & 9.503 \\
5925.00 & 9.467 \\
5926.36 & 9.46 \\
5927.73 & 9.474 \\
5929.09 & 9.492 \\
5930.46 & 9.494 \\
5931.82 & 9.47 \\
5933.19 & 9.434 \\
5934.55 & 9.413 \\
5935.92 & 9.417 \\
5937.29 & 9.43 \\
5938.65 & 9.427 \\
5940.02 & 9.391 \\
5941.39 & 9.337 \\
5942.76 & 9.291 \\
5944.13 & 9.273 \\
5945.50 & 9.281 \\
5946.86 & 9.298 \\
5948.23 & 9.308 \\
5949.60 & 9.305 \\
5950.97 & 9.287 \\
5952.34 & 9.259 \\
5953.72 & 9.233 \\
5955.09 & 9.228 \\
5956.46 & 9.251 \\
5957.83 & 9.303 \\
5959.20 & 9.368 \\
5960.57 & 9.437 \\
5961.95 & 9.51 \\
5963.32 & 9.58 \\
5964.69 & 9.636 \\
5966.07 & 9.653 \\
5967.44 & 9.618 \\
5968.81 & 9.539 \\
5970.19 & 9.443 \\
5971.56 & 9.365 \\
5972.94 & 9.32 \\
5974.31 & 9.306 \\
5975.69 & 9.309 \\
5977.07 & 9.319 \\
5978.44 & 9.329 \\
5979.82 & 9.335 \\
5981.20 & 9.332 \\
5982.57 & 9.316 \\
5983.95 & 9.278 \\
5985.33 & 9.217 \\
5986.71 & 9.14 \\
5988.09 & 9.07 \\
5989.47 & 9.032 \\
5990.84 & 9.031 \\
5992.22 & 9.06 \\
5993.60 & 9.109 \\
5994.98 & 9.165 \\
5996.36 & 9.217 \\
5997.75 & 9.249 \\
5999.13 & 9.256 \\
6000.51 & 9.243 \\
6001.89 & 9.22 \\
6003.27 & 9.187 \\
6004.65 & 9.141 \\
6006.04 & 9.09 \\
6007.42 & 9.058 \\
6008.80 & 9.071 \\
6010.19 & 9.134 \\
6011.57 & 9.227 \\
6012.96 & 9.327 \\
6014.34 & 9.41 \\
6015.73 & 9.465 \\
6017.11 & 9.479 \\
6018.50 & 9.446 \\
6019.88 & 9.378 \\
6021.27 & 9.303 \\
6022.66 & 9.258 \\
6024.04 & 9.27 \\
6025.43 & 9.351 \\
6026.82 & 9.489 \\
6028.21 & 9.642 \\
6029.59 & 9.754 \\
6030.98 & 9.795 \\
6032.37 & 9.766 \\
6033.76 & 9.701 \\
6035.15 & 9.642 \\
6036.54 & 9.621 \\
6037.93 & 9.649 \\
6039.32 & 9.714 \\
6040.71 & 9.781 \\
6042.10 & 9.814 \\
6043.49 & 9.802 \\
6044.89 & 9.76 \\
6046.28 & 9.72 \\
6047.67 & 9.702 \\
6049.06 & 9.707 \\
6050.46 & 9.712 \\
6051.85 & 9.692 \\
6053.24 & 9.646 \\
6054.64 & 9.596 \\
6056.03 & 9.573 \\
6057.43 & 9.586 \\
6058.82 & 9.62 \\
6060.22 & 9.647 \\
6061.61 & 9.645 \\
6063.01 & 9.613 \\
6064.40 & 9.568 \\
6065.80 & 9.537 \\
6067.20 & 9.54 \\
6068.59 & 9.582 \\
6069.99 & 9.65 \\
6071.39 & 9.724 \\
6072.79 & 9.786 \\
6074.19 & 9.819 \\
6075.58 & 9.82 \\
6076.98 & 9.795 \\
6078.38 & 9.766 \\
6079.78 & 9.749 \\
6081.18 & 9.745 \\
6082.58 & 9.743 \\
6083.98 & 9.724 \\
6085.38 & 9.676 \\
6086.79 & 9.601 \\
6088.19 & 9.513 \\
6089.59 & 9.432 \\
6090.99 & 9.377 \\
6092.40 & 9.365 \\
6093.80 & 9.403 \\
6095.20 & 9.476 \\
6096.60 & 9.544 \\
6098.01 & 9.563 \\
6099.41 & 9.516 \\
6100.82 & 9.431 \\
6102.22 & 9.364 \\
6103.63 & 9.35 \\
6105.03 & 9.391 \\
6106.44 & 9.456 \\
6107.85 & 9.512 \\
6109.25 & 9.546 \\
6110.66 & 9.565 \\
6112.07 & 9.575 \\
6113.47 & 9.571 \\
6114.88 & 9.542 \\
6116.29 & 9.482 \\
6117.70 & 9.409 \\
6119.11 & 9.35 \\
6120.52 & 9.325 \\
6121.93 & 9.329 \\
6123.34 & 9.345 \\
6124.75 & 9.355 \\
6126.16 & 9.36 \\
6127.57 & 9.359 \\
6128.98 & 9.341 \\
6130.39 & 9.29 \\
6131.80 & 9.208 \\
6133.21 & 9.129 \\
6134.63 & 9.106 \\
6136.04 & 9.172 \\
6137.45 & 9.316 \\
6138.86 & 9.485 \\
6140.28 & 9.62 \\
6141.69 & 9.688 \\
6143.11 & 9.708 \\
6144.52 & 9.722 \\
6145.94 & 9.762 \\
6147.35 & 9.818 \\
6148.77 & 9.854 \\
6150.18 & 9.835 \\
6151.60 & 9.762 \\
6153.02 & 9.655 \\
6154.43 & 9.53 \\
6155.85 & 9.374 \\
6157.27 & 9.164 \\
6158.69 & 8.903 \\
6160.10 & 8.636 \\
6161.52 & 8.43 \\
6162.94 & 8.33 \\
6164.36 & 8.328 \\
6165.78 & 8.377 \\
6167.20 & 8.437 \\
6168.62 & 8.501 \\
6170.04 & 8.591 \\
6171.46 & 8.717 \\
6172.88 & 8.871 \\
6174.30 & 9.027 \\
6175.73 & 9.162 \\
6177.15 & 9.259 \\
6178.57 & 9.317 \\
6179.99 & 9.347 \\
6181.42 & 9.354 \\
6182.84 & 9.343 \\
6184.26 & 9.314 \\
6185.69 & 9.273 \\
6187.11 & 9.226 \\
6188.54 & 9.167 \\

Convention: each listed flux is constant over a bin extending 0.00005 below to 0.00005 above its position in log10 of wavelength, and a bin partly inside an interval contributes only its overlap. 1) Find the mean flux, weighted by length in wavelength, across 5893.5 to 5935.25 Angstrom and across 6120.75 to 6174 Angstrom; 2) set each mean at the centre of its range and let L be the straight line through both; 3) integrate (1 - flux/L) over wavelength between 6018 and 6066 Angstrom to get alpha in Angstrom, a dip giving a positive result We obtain -2.5 Angstrom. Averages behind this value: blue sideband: 9.07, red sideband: 9.2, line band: 9.62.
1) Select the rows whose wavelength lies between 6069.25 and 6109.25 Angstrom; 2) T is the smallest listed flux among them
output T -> 9.35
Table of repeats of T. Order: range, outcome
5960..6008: 9.031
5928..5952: 9.273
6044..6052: 9.692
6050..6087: 9.537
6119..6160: 8.903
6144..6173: 8.328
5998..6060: 9.058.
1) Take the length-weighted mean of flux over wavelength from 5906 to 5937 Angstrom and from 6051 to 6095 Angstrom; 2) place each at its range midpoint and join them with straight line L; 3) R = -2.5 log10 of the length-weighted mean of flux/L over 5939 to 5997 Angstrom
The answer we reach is 0.02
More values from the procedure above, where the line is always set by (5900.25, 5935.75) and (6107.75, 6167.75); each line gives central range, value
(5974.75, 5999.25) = 0.015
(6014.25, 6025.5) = -0.005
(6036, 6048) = -0.046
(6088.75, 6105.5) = -0.014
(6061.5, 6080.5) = -0.041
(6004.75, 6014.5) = 0.019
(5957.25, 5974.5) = -0.016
